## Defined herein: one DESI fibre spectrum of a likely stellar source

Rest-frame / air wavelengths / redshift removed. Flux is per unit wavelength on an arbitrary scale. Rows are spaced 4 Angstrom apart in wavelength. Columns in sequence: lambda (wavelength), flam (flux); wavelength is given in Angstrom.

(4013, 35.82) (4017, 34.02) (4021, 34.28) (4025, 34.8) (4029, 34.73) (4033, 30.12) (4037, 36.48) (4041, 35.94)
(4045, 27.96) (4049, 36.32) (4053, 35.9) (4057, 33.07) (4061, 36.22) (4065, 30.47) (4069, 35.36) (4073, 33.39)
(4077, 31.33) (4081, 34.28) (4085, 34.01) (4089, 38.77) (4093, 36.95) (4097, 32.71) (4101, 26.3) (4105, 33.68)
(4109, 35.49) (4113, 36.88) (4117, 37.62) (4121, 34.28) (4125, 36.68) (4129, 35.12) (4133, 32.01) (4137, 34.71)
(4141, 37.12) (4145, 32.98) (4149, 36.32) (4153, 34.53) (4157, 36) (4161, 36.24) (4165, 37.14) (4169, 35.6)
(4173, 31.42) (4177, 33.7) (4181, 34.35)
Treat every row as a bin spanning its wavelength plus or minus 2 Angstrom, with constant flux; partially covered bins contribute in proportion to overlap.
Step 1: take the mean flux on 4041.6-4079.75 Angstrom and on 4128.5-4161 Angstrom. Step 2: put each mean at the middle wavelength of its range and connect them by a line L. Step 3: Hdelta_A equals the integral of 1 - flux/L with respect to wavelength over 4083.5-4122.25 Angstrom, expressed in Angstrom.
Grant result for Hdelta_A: -0.56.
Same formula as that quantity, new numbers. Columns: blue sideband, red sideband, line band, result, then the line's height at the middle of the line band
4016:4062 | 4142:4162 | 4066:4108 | 1.2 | 34.6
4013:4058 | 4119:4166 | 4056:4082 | 0.8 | 34.4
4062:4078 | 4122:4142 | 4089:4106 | 0.4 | 33.8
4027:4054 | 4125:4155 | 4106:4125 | -0.8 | 34.6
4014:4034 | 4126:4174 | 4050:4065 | -0.2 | 34.2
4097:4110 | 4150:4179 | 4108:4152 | -3.0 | 33.1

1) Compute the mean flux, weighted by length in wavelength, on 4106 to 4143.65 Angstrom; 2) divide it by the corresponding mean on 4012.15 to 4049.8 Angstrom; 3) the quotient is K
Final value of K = 1.0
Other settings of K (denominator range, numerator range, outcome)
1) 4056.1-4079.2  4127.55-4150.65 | 1.04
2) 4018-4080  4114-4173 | 1.05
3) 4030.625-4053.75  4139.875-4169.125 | 1.06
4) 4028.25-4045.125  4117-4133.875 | 1.05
